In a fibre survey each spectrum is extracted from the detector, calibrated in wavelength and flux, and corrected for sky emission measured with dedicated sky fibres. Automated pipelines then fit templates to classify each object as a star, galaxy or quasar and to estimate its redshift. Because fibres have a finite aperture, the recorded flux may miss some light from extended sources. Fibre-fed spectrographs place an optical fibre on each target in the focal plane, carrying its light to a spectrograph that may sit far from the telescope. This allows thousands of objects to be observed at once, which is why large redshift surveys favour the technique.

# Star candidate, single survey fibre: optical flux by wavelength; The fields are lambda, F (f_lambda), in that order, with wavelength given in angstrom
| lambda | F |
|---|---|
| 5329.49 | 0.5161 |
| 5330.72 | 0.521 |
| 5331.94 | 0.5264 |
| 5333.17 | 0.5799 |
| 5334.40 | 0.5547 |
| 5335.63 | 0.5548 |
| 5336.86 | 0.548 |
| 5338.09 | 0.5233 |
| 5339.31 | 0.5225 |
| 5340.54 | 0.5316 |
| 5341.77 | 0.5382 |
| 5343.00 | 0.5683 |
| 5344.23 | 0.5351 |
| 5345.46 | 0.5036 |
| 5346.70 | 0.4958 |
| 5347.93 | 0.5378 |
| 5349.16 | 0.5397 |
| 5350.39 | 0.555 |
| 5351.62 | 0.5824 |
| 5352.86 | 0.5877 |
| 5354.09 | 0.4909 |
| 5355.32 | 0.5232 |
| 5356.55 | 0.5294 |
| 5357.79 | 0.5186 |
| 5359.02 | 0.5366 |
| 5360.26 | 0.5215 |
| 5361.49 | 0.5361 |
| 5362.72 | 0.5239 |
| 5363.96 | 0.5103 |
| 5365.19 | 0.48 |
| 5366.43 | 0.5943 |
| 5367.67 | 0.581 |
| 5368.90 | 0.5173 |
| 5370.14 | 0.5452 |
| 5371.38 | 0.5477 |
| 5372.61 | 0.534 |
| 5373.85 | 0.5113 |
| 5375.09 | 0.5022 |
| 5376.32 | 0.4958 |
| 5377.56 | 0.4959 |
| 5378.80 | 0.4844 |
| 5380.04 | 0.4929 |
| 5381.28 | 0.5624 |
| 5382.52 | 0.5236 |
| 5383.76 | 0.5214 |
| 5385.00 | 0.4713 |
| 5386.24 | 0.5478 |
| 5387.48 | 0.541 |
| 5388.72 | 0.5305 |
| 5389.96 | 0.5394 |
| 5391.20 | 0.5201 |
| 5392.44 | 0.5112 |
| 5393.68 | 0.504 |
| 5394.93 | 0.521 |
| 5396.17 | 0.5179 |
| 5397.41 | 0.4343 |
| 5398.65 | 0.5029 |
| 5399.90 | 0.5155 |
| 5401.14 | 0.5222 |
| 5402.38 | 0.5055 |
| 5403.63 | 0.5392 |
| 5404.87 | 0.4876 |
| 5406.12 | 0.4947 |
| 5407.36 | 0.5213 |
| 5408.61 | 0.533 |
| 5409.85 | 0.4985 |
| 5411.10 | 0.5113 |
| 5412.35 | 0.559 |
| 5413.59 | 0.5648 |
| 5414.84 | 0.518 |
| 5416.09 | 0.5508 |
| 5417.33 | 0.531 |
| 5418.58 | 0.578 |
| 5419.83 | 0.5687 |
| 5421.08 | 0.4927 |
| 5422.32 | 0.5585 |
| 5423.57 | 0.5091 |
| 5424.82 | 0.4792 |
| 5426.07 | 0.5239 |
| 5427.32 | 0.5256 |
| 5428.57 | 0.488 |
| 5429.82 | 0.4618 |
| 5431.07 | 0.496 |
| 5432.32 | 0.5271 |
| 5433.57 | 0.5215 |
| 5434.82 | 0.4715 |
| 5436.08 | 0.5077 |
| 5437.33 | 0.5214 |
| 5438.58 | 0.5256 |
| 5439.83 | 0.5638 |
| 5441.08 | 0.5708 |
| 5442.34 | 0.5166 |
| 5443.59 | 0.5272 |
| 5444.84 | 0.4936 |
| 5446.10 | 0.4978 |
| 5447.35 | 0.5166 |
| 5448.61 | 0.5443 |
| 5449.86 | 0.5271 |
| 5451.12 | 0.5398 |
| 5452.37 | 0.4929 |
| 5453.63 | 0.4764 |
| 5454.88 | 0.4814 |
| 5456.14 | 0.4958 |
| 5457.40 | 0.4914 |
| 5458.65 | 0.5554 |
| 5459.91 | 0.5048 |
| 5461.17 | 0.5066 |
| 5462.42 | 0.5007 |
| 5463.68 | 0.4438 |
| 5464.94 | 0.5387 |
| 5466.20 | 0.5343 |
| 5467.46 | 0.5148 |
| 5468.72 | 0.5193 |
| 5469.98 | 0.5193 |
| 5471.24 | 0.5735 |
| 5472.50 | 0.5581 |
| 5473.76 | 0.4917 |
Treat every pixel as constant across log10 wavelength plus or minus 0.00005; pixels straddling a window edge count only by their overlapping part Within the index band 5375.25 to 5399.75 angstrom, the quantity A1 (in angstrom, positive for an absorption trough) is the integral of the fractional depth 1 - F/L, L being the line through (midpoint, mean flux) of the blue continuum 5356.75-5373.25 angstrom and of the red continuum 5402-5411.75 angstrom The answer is 0.5 angstrom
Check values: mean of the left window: 0.534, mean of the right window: 0.511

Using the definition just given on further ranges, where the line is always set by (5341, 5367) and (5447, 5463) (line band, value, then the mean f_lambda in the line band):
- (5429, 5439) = 0.2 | 0.503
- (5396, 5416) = 0.2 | 0.515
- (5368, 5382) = 0.3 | 0.519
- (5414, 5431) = -0.1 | 0.522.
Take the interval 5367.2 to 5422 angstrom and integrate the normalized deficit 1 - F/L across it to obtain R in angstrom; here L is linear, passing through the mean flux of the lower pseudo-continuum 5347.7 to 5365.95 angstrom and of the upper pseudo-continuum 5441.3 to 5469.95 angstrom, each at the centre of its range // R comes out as 0.2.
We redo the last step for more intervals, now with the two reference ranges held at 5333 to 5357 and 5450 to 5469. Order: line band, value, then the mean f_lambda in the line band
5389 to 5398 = 0.3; 0.508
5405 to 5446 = -0.4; 0.521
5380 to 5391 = 0.0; 0.527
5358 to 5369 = 0.0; 0.534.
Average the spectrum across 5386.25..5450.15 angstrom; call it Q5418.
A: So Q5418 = 0.52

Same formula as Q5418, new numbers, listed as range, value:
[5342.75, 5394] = 0.527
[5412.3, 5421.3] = 0.547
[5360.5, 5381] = 0.523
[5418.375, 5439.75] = 0.515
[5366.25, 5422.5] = 0.523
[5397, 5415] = 0.515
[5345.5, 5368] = 0.534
